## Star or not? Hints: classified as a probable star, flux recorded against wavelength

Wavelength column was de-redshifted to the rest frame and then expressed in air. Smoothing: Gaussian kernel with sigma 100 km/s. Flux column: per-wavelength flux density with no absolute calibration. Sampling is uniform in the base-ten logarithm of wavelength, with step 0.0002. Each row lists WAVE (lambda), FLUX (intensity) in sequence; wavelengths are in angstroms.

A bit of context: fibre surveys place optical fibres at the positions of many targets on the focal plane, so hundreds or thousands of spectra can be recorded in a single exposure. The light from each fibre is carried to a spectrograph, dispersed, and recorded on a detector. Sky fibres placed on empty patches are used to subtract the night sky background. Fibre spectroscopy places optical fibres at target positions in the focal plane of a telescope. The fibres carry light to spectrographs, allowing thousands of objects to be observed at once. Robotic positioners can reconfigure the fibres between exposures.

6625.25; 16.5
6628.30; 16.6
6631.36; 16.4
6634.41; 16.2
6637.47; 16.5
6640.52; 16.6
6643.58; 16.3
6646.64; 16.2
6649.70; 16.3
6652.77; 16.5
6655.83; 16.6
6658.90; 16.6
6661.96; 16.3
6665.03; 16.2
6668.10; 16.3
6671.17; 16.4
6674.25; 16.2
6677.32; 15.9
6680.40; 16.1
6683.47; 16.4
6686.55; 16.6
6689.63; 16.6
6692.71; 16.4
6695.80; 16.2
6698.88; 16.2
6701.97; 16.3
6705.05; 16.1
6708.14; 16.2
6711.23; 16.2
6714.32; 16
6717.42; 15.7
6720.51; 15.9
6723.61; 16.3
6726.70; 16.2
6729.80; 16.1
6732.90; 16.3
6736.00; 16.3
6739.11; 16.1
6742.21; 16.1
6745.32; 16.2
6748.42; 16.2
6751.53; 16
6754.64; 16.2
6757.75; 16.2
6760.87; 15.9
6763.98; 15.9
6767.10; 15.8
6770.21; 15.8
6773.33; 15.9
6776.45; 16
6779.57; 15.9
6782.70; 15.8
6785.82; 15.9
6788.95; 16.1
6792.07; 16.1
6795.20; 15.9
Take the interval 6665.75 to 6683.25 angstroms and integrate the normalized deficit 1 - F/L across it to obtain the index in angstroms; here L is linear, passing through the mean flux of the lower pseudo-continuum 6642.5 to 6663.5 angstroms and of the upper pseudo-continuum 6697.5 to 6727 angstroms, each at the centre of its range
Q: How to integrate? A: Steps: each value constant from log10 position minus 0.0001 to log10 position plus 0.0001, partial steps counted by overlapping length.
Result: 0.1 angstroms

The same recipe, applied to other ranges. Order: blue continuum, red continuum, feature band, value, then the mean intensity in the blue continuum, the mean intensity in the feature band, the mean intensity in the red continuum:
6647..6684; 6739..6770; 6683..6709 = -0.2 angstroms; 16.3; 16.3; 16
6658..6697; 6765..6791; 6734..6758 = -0.2 angstroms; 16.3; 16.2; 15.9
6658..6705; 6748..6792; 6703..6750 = 0.0 angstroms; 16.3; 16.1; 16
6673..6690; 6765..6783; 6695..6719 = 0.1 angstroms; 16.3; 16.1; 15.9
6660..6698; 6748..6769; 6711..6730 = 0.1 angstroms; 16.3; 16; 16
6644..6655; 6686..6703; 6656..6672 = 0.0 angstroms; 16.3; 16.4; 16.4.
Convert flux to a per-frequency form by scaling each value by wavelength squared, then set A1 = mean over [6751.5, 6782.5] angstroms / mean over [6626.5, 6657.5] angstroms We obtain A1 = 1.0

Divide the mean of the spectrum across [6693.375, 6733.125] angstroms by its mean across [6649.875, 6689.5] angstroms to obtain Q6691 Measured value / 0.99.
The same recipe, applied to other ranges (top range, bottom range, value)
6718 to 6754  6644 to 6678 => 0.99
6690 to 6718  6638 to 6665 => 0.99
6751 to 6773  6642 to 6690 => 0.98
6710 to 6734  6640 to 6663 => 0.98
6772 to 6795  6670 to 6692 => 0.98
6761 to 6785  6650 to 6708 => 0.97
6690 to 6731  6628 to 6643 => 0.98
